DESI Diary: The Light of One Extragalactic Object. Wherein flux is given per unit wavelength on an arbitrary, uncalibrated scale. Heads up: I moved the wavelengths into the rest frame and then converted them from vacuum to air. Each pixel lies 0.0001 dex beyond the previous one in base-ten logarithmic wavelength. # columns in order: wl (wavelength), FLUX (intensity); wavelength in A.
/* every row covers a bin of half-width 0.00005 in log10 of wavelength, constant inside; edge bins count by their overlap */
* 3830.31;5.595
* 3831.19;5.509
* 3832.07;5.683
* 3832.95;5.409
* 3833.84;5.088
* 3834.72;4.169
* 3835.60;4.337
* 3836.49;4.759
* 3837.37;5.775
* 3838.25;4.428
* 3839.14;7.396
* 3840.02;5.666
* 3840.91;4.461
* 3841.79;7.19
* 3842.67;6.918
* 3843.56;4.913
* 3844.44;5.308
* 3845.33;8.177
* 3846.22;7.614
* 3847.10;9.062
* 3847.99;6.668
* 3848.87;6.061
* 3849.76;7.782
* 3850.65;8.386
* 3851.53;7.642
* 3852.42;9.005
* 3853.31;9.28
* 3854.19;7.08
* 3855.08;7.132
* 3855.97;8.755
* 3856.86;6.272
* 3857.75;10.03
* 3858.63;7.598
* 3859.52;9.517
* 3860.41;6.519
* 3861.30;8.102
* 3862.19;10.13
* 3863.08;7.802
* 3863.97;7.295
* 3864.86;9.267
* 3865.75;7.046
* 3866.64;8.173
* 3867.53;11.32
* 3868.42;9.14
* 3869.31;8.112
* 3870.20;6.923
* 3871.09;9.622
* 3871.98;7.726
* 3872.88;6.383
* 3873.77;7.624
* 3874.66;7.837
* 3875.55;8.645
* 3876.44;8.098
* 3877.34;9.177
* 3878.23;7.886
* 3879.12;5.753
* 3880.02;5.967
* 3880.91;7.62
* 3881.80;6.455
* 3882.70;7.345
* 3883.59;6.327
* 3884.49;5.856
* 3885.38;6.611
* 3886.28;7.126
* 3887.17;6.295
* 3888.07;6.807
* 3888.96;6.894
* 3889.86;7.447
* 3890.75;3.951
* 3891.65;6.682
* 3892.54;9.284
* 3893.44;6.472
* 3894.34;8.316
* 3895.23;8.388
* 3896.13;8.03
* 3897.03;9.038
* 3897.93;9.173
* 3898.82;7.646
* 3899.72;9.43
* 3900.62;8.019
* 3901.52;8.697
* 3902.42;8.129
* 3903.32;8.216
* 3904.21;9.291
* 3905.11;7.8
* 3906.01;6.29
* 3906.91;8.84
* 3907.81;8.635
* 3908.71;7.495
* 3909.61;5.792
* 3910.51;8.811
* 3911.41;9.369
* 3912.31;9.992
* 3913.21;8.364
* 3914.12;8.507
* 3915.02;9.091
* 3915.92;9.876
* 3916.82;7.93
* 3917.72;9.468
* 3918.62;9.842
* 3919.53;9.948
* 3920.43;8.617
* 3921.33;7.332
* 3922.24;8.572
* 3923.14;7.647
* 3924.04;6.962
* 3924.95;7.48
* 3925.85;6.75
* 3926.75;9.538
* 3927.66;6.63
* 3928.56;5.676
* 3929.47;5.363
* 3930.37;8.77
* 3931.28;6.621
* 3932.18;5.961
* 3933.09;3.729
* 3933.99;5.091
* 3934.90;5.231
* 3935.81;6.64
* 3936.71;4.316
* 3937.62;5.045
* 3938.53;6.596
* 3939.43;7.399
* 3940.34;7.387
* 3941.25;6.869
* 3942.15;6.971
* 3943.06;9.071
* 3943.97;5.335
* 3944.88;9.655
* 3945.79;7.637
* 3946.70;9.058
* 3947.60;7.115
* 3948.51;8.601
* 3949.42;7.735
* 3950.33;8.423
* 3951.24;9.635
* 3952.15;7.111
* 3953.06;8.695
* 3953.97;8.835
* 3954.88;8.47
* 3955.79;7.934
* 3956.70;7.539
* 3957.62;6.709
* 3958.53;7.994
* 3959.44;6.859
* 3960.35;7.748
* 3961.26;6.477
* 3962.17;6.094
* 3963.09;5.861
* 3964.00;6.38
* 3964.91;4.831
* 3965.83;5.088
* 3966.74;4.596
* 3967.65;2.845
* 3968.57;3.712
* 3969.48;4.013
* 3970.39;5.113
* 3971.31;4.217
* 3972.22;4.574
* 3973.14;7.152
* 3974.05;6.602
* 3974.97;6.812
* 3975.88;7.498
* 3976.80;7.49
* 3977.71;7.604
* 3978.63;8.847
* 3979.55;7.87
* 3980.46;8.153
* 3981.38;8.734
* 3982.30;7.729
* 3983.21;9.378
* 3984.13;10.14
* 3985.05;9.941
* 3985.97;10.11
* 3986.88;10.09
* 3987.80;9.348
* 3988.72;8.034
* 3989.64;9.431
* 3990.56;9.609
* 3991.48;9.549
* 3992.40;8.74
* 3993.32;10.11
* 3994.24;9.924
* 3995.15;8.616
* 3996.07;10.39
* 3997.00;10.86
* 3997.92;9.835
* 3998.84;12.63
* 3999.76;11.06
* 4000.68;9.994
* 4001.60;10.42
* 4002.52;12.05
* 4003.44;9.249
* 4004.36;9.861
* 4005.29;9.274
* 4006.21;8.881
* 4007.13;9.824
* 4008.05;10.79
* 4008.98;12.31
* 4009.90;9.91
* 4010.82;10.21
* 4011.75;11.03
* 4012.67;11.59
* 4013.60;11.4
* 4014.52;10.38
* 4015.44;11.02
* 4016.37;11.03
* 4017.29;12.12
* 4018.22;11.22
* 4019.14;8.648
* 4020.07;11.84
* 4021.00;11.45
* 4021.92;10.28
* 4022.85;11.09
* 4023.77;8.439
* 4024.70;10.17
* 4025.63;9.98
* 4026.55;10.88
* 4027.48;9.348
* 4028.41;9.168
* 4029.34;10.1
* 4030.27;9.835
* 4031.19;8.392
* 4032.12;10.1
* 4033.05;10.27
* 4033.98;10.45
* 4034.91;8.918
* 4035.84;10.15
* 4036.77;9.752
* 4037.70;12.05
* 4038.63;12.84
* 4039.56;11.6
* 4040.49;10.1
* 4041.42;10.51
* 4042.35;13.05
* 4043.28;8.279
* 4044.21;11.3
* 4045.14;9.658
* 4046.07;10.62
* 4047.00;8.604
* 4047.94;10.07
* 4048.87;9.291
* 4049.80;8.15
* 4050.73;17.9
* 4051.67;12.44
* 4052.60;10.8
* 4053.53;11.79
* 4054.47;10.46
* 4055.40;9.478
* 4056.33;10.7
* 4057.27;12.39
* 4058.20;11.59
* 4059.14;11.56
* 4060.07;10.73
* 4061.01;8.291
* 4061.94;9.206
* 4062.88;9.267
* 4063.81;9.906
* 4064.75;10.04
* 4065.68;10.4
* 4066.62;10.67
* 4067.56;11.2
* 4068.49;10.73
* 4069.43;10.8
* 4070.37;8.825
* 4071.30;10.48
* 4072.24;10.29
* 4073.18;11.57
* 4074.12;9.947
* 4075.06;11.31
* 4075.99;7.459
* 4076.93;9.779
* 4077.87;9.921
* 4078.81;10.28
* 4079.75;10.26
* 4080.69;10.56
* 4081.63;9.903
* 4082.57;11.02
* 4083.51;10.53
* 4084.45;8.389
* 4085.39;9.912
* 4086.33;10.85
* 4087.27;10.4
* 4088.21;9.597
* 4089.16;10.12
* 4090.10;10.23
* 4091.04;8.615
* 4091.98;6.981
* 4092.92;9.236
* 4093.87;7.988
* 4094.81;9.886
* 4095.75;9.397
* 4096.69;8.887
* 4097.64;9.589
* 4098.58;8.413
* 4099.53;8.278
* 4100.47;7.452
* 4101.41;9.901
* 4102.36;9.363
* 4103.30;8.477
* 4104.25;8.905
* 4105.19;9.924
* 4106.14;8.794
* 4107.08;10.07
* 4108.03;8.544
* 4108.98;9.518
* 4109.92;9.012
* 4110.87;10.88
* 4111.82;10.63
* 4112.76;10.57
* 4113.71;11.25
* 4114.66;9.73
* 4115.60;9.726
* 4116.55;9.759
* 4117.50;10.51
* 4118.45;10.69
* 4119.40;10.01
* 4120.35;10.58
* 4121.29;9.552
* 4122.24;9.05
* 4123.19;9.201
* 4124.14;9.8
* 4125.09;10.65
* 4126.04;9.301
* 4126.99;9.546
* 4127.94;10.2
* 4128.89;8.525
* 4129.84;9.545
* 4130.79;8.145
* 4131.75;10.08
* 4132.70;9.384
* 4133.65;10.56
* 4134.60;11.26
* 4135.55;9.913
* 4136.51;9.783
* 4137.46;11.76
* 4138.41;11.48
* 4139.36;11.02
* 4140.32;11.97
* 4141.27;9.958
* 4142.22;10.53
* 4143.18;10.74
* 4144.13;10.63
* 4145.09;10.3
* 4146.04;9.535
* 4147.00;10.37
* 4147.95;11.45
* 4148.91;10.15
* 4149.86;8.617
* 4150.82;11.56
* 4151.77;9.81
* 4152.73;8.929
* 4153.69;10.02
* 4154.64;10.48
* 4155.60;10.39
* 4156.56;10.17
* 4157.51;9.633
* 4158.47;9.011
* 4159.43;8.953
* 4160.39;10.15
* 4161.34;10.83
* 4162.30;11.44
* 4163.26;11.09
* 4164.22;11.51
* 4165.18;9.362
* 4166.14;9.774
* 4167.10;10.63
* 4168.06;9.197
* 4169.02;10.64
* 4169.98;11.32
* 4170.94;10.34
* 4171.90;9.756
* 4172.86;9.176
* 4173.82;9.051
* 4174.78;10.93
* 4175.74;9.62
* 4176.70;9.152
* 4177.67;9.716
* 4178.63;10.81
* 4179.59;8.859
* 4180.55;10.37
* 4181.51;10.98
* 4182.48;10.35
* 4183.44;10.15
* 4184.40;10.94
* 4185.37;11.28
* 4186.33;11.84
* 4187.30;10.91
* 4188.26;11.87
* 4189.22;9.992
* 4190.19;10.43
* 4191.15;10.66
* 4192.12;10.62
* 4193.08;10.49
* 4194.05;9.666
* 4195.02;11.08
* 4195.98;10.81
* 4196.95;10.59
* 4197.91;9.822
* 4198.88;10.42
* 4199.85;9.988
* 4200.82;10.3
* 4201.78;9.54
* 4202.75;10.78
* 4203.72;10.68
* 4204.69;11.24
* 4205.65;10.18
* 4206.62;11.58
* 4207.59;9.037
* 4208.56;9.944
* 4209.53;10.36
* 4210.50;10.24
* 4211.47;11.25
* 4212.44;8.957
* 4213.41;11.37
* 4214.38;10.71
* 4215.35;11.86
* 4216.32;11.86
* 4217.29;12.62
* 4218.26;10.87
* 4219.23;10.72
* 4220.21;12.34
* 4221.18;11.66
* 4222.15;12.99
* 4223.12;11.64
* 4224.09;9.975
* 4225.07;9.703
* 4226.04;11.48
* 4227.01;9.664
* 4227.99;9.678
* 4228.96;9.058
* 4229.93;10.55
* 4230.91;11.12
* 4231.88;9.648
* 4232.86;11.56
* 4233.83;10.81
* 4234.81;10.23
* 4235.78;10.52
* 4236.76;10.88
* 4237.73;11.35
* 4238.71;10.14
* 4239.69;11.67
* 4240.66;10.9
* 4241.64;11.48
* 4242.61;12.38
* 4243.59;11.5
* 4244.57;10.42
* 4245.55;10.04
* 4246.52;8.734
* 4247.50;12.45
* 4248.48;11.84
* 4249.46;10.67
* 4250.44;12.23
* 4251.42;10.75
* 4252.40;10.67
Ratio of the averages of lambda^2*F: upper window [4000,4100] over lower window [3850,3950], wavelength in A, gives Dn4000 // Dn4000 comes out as 1.4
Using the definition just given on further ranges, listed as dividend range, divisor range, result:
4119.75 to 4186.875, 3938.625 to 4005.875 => 1.38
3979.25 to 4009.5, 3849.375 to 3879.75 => 1.29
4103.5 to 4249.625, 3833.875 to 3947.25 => 1.60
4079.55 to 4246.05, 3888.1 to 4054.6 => 1.30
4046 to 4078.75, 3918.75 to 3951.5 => 1.55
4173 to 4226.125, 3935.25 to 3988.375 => 1.65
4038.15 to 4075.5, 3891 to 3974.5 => 1.55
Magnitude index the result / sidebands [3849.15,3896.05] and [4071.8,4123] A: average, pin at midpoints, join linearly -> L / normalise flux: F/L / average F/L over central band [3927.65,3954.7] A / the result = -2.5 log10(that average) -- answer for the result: 0.177 mag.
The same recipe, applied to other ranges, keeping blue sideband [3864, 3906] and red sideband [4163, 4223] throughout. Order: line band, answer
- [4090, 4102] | 0.10 mag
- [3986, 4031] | -0.16 mag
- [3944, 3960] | 0.04 mag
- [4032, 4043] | -0.18 mag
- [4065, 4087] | -0.08 mag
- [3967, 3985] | 0.25 mag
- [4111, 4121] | -0.05 mag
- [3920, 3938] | 0.23 mag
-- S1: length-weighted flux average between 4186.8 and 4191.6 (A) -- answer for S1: 10.8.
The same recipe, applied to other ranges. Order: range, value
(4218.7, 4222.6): 11.9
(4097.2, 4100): 8.75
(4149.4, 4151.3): 10.1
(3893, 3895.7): 7.73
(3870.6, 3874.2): 7.82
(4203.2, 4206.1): 10.7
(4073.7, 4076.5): 9.59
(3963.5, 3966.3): 5.44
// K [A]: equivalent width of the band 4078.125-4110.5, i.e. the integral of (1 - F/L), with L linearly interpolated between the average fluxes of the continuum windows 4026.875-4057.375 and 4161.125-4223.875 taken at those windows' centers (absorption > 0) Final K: 3.6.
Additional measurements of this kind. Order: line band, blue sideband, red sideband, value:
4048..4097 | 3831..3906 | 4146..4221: -4.5 A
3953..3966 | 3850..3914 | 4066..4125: 2.3 A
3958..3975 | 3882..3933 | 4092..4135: 5.5 A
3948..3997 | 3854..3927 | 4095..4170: 5.6 A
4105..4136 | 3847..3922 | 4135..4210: 0.2 A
